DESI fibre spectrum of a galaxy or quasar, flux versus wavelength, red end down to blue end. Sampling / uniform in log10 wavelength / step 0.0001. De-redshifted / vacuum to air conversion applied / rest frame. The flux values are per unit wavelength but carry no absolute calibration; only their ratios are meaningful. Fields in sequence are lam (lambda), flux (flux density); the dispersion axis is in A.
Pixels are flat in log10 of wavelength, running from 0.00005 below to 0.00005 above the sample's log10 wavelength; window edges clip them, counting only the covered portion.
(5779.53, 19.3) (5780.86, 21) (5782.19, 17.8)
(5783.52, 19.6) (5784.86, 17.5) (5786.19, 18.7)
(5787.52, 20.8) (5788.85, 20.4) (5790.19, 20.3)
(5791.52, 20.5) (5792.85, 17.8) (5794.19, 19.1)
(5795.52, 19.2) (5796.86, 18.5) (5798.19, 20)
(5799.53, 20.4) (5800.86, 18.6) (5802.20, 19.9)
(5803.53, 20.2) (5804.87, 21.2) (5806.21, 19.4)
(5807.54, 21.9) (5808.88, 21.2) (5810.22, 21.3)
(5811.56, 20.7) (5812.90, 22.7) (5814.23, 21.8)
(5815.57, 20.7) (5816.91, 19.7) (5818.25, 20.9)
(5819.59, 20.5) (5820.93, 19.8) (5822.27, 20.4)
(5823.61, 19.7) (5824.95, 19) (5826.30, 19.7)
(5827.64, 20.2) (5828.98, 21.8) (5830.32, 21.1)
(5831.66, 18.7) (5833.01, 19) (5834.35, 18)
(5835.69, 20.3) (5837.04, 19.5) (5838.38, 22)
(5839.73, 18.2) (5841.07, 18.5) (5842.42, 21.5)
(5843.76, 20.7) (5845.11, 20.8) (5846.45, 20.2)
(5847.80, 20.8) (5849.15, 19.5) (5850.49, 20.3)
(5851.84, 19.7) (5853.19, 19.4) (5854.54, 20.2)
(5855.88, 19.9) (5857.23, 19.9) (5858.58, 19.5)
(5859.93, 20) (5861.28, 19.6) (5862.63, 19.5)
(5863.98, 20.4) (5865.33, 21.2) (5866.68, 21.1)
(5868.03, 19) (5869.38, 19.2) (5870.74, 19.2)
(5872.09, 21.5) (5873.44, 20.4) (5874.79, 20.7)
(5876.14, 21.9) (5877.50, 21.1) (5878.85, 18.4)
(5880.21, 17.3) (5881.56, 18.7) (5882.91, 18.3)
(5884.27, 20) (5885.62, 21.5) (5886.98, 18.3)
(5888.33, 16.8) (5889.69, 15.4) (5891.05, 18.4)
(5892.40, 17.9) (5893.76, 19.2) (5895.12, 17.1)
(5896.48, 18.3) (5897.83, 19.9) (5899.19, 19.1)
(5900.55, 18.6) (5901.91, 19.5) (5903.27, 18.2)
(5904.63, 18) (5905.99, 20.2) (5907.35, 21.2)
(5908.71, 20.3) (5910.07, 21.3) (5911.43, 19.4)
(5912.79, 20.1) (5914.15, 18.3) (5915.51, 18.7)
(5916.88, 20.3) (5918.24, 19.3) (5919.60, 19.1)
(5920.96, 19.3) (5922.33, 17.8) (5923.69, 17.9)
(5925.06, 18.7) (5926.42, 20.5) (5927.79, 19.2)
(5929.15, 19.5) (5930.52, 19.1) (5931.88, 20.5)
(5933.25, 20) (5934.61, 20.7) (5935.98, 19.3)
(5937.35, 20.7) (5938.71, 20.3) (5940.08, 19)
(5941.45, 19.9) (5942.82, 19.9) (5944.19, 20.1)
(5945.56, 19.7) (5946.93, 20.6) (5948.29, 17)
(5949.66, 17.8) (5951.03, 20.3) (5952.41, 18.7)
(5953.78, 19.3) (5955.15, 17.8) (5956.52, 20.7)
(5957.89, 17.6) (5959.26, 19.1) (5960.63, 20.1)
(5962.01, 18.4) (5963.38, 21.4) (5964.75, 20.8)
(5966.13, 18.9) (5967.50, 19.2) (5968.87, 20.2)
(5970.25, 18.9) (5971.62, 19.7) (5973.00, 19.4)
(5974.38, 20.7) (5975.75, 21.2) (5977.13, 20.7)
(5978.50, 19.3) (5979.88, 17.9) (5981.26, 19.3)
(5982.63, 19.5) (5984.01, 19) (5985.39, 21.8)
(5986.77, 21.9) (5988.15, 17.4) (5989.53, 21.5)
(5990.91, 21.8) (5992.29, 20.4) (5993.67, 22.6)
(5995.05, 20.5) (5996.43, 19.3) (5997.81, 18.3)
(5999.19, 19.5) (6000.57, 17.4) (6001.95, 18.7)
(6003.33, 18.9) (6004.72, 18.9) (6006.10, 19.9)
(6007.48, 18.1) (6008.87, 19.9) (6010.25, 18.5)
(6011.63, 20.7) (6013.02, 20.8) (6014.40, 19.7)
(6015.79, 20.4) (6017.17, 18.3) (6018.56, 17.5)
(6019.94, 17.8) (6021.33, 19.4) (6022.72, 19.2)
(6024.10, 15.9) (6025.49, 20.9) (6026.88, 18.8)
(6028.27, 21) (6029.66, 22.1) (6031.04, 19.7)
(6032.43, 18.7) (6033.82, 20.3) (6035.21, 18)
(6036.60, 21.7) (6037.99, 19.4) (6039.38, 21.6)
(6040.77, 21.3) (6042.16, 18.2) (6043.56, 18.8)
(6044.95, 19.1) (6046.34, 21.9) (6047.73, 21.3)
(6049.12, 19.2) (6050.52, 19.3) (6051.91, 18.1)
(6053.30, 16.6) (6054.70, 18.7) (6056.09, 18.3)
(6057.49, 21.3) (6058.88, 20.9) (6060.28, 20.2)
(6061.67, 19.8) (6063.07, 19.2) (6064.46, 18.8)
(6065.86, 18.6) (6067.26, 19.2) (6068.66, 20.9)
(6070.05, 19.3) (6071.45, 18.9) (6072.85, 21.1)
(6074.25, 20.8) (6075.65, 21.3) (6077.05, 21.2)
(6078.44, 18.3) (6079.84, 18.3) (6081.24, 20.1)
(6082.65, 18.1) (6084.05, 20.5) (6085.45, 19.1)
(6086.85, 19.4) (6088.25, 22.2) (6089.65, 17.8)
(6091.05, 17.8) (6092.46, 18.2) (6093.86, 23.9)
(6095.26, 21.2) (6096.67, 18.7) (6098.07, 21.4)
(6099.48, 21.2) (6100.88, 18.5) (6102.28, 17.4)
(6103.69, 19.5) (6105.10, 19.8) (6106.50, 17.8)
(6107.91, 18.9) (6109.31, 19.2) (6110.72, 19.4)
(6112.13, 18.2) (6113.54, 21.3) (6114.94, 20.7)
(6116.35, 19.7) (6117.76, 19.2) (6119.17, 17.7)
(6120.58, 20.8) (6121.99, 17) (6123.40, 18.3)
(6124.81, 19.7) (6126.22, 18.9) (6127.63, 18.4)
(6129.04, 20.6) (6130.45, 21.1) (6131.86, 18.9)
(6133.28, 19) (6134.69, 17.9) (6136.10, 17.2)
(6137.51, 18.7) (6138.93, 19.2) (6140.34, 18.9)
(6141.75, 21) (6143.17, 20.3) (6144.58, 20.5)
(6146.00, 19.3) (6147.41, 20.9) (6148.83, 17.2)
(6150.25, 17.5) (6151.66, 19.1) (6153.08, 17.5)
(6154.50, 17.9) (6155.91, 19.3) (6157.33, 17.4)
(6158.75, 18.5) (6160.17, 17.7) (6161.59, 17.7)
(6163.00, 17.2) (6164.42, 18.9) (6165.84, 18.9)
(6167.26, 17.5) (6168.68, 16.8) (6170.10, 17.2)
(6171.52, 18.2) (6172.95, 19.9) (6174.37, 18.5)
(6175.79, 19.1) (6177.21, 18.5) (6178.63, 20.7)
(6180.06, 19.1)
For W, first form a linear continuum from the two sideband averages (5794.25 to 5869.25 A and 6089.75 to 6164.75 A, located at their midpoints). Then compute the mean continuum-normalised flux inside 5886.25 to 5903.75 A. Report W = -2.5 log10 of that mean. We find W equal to 0.097 mag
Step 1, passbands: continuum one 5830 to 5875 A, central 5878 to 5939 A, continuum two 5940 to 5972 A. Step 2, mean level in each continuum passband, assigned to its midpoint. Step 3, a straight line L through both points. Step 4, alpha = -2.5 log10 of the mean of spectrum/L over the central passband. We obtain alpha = 0.03 mag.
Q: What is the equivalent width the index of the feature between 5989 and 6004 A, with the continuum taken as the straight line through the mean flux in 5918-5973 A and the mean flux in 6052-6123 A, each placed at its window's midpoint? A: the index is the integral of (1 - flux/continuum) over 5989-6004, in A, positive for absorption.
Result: -0.33 A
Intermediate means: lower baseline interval 19.4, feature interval 19.9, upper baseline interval 19.5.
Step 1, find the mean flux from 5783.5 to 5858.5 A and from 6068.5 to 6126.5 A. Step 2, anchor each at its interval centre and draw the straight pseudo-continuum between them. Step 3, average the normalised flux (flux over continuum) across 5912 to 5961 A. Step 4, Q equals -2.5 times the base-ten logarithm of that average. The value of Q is 0.03 mag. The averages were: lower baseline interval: 20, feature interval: 19.4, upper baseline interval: 19.6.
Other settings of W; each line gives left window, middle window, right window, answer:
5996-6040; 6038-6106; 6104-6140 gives -0.03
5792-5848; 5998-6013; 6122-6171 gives 0.01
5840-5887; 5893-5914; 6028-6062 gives 0.03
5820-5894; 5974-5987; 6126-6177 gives -0.04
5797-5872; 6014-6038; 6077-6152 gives 0.01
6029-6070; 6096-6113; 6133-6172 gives -0.01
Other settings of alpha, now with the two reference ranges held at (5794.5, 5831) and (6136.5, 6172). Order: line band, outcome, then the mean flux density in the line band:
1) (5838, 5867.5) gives 0.003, 20.1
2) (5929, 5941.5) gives -0.011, 19.9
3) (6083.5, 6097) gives -0.058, 19.9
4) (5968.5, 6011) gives -0.016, 19.7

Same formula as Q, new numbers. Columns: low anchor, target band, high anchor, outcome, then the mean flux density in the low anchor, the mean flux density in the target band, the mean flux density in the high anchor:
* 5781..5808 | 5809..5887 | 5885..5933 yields -0.041 mag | 19.6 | 20.1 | 19.1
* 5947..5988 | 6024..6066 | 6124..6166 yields -0.024 mag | 19.5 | 19.7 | 18.8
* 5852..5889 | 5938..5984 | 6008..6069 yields 0.008 mag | 19.7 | 19.5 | 19.5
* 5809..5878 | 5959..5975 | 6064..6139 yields 0.006 mag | 20.2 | 19.7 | 19.4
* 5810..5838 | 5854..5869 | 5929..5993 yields 0.005 mag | 20.3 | 20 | 19.7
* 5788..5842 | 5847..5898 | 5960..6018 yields 0.028 mag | 20.1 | 19.5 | 19.7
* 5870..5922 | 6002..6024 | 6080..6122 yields 0.017 mag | 19.2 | 19.1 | 19.5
